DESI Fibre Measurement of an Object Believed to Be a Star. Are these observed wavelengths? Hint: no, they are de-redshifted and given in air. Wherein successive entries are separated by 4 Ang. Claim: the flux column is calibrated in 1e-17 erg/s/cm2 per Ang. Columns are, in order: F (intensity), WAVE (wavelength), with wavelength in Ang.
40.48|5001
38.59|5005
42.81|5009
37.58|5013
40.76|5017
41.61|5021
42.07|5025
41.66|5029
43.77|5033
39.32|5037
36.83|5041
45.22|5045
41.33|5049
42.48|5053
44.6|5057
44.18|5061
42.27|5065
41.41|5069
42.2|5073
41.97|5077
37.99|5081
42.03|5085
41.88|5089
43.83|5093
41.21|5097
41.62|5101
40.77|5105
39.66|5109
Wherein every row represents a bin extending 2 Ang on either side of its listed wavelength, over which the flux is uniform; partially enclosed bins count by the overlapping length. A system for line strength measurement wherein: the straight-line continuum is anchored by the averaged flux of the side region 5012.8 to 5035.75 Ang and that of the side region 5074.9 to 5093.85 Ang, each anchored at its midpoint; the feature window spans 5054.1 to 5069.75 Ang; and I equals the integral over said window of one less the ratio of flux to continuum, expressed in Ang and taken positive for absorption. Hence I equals -0.68 Ang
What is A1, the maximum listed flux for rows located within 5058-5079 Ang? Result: 44.18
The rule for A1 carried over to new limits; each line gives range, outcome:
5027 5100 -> 45.22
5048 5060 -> 44.6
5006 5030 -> 42.81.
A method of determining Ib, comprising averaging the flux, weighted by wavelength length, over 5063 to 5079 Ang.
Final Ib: 42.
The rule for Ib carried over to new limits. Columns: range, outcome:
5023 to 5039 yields 41.7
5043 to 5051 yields 43.3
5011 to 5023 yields 40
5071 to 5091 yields 41.2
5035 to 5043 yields 38.1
